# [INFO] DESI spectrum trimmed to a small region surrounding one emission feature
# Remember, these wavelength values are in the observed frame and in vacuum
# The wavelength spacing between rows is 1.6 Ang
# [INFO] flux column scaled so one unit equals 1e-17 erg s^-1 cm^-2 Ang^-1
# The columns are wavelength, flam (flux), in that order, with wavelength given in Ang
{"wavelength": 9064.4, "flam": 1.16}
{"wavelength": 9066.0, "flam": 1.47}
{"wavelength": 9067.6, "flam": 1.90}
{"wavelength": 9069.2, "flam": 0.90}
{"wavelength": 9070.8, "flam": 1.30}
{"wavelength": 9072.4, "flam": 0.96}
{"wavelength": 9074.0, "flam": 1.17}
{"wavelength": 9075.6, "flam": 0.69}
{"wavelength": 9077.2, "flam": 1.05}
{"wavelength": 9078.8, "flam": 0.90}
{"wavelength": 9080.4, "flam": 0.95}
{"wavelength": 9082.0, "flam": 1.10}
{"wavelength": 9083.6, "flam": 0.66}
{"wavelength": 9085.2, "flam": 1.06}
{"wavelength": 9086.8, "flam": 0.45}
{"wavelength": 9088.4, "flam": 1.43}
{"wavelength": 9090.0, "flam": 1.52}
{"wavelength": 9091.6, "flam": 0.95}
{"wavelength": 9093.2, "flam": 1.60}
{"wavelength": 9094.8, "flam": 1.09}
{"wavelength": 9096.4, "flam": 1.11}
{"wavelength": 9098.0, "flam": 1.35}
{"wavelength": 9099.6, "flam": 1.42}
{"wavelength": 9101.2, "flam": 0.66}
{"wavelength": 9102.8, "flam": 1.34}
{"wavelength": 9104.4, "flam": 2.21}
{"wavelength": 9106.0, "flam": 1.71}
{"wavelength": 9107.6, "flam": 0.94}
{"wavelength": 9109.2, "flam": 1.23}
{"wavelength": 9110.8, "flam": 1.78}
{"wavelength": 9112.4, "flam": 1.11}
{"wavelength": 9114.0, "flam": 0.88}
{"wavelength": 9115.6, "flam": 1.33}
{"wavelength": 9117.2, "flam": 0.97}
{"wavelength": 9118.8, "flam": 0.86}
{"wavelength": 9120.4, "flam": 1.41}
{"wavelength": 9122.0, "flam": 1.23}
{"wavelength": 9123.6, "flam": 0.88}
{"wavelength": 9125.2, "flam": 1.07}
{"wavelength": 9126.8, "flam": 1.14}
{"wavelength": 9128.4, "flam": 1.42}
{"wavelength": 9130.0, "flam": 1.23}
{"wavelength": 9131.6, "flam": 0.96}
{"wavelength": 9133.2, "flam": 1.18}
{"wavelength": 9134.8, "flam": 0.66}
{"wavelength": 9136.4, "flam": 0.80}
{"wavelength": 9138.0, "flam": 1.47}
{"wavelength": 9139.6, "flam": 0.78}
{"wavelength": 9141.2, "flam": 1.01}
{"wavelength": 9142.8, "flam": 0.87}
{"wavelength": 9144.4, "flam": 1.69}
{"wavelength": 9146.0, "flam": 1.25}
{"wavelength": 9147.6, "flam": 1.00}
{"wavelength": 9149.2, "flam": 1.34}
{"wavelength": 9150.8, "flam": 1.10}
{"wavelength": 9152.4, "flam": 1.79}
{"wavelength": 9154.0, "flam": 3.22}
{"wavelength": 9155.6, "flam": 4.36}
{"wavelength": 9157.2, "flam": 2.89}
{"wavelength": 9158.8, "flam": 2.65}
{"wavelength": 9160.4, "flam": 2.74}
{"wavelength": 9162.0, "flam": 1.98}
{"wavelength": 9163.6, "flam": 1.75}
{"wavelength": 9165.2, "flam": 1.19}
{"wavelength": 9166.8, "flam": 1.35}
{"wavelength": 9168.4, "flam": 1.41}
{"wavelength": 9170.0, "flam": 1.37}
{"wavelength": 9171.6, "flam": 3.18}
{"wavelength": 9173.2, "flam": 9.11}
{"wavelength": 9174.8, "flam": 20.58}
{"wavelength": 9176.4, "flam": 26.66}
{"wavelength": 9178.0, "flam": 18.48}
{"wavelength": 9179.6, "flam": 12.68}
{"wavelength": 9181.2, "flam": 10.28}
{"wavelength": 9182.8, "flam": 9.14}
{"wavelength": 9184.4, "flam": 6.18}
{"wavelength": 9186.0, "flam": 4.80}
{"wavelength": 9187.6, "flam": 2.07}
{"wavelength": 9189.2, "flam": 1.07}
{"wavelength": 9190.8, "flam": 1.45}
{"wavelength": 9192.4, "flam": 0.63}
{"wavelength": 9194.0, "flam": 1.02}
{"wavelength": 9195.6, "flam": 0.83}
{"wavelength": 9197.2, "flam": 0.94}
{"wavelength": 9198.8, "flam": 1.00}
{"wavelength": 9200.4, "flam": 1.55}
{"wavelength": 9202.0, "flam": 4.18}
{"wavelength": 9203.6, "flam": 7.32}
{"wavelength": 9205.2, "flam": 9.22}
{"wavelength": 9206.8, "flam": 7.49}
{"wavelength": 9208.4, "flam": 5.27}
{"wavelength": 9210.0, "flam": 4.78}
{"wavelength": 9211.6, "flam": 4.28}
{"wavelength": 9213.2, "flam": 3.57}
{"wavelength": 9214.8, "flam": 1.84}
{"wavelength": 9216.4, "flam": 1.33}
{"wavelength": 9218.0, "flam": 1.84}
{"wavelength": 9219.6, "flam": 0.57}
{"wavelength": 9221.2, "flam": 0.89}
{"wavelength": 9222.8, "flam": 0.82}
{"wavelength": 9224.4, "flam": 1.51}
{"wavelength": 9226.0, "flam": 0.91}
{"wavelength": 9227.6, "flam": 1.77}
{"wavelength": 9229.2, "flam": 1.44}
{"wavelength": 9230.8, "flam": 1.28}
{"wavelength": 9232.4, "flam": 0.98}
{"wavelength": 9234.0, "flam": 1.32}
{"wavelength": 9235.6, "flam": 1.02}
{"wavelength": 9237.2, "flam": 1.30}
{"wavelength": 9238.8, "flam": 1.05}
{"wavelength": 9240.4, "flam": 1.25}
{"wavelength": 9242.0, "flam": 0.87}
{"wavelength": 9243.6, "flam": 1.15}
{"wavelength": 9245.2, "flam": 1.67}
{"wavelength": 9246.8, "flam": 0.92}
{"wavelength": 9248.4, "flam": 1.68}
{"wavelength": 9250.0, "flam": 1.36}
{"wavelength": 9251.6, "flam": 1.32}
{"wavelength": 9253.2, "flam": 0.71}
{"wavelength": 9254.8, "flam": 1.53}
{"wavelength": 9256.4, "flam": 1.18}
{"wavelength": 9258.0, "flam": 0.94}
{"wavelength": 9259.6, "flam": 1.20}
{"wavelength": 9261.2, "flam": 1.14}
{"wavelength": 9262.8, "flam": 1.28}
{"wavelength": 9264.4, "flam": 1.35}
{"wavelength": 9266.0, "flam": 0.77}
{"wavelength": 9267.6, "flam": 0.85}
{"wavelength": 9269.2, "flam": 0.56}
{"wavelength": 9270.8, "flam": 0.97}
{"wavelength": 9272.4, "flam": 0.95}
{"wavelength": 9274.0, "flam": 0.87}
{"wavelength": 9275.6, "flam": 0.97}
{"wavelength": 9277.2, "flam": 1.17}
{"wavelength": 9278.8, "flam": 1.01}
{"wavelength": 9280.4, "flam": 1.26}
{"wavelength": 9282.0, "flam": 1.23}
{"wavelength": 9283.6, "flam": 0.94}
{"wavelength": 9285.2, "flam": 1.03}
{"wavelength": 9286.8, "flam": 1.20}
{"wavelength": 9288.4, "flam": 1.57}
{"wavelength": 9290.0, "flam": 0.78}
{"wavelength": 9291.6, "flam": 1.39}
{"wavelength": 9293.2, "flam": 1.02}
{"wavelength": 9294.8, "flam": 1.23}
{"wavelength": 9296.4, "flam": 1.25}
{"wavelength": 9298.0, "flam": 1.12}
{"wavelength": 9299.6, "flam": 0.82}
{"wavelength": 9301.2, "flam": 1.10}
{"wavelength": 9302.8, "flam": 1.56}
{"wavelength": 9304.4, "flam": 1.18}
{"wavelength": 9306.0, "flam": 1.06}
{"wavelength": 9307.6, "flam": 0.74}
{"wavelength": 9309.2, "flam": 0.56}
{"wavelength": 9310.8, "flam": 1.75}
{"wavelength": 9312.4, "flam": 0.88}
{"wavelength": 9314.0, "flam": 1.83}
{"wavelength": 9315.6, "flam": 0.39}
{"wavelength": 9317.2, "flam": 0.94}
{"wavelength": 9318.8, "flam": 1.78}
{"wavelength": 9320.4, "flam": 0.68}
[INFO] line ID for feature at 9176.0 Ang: H-alpha 6563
